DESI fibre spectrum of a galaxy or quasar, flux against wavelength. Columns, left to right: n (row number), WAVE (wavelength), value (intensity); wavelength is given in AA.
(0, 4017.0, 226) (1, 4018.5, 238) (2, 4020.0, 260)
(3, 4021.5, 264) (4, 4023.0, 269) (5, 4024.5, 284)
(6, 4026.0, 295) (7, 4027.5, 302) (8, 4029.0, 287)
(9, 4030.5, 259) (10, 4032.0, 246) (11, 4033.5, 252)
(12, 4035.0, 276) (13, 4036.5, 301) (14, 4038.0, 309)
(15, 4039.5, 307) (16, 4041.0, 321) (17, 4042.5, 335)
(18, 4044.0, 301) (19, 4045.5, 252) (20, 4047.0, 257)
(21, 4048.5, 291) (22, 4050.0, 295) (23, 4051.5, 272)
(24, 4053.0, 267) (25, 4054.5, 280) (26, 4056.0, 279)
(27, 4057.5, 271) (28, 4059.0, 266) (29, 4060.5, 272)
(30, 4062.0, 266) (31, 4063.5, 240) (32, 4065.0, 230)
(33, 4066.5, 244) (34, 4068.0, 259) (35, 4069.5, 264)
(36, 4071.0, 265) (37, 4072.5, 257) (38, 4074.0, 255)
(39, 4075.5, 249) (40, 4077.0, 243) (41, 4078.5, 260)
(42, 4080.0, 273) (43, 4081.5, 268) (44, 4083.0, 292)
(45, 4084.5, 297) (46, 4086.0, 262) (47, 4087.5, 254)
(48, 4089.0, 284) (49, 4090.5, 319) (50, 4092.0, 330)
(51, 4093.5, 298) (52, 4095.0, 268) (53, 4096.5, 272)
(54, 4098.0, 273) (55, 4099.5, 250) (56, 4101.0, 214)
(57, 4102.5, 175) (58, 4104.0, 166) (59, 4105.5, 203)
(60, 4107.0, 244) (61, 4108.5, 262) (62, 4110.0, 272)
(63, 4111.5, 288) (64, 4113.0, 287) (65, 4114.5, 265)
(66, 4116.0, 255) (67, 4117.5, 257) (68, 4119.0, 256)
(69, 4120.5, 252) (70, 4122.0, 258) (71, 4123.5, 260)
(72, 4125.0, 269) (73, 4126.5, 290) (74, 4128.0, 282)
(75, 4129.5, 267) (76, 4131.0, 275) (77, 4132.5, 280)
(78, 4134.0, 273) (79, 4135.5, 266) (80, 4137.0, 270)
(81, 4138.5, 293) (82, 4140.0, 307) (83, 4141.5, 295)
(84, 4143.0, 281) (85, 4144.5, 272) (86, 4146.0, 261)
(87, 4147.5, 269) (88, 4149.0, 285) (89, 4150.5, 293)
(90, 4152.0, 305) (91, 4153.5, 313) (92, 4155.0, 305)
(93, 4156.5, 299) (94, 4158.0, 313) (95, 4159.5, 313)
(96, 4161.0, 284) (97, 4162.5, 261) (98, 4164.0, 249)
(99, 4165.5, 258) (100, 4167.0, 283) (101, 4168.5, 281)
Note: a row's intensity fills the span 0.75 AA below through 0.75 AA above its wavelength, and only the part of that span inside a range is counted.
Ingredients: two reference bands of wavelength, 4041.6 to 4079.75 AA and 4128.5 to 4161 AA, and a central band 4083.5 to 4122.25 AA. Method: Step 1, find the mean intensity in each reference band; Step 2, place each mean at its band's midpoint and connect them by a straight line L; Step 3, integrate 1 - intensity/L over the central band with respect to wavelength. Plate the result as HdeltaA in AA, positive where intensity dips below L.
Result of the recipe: 2.4 AA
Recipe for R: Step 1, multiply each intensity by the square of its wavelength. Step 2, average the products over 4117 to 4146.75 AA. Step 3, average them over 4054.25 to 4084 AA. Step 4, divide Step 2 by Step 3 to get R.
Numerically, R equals 1.08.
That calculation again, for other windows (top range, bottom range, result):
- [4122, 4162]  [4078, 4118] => 1.11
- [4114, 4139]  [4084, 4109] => 1.06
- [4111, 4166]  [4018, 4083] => 1.07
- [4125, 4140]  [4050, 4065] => 1.08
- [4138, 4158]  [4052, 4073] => 1.16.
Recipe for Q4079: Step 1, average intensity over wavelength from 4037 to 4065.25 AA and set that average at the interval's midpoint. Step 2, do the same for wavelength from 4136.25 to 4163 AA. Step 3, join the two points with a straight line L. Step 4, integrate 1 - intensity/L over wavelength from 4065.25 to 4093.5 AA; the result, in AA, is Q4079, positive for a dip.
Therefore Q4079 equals 1.3 AA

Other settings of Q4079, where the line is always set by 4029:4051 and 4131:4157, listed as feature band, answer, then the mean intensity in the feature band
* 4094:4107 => 2.54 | 230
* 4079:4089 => 0.39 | 275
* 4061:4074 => 1.46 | 254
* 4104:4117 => 1.44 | 254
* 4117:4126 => 0.83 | 260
